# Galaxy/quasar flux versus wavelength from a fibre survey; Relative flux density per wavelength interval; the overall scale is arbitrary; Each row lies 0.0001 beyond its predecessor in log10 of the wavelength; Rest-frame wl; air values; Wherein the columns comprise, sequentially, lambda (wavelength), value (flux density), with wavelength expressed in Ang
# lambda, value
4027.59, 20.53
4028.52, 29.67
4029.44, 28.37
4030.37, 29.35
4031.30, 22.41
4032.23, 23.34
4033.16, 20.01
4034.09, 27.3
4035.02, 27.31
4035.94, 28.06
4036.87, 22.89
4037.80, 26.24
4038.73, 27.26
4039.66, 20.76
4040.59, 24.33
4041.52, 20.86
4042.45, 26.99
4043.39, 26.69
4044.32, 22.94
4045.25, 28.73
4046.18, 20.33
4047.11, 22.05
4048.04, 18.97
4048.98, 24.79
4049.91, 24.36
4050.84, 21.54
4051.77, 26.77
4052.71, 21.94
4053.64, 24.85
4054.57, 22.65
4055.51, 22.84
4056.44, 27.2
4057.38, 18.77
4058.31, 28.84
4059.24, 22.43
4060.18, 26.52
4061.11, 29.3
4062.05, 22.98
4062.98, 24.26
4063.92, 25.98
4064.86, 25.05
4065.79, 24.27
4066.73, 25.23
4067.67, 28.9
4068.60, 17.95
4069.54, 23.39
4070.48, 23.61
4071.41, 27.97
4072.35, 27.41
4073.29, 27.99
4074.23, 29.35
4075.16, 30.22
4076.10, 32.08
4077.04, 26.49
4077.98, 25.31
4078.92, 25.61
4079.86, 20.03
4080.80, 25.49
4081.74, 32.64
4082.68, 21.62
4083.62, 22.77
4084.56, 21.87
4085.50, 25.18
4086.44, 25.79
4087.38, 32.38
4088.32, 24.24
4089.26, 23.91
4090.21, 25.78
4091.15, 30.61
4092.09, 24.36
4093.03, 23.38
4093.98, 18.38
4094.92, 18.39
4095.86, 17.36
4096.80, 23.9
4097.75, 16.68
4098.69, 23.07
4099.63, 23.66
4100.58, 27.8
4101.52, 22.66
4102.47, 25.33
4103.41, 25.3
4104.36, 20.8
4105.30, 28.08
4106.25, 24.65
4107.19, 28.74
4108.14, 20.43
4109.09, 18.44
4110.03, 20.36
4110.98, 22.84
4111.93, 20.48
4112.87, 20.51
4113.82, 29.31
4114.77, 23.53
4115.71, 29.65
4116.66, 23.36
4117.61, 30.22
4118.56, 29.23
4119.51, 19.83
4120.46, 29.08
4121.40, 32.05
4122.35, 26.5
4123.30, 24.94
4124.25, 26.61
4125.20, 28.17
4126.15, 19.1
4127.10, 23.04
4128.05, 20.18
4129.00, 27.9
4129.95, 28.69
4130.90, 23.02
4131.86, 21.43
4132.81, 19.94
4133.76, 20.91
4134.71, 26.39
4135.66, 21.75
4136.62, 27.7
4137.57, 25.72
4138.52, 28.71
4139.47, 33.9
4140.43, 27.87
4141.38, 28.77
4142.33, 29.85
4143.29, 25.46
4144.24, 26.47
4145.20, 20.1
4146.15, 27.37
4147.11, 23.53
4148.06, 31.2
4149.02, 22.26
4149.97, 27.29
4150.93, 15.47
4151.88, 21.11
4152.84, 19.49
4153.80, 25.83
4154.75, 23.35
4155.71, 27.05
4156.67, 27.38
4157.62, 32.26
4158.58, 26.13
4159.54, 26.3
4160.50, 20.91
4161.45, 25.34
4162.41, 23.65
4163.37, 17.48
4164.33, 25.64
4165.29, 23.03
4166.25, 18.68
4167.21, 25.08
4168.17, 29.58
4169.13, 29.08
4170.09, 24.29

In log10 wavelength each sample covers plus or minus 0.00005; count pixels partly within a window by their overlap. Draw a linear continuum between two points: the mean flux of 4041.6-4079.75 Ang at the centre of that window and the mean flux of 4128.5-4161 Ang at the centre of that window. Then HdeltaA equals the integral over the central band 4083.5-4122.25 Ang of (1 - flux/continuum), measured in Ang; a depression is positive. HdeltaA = 1.4 Ang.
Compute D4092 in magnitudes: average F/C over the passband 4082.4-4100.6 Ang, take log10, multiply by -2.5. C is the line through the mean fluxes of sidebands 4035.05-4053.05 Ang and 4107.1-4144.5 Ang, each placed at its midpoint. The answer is 0.06 mag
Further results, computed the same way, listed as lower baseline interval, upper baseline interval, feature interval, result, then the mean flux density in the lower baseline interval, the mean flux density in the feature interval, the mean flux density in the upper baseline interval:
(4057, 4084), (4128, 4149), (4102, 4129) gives 0.04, 25.6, 24.7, 25.8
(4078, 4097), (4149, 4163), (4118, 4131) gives -0.06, 24.2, 25.7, 24.3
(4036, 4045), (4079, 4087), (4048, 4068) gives 0.00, 24.6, 24.6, 24.6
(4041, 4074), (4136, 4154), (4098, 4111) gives 0.07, 24.5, 23.6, 25.6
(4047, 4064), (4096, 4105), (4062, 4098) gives -0.06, 24.1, 24.9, 23.1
